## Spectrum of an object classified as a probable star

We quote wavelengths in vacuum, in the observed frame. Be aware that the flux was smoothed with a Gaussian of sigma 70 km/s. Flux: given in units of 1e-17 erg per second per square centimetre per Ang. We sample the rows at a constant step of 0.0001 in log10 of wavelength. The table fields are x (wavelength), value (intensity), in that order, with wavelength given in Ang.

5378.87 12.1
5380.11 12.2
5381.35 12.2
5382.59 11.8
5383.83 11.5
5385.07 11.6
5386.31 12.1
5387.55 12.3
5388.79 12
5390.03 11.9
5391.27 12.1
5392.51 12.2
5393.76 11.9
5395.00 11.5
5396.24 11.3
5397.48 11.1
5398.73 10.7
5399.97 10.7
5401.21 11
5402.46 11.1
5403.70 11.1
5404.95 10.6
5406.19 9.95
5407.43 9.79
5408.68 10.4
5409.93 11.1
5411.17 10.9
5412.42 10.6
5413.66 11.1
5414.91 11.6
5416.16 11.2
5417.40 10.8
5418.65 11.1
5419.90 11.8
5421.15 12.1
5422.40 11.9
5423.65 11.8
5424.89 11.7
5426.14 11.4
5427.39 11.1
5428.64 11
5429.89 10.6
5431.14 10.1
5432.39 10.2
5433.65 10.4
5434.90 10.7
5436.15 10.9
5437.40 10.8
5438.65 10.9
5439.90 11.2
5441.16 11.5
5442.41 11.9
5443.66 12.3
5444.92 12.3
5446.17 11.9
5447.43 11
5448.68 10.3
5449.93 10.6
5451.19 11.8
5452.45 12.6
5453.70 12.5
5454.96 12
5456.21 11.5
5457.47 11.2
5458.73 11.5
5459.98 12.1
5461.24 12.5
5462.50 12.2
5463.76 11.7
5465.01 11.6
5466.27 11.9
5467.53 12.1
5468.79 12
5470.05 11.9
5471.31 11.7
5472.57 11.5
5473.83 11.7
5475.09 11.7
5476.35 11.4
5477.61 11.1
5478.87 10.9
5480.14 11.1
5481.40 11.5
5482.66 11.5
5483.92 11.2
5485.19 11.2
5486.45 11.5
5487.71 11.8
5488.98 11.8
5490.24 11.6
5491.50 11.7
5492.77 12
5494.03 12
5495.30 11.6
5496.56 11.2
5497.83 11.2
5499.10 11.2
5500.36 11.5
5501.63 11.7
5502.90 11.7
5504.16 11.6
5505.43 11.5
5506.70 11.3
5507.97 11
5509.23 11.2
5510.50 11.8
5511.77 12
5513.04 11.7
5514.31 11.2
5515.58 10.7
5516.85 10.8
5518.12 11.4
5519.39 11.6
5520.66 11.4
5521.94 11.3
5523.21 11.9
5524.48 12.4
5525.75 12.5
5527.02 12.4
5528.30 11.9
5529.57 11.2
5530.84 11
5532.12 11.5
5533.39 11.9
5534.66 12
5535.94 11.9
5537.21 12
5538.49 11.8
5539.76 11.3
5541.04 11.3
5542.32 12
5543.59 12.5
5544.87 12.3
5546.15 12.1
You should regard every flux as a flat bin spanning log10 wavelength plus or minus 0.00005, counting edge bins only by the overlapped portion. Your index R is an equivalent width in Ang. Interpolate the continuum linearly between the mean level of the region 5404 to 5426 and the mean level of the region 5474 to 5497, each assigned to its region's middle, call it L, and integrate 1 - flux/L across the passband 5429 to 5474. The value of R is -0.7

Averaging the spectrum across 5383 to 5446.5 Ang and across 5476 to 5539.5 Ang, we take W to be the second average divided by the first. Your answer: 1.0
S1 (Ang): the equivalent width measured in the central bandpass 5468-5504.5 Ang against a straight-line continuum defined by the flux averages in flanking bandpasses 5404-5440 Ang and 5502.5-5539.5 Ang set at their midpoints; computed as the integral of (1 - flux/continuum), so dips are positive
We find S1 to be -0.5 Ang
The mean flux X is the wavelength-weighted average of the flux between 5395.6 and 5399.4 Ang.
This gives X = 11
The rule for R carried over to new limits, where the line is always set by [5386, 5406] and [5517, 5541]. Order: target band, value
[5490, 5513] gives 0.2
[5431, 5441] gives 0.7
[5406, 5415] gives 0.6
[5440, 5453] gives -0.1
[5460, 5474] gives -0.4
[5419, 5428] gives -0.1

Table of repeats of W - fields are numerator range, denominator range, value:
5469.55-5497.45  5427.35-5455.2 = 1.03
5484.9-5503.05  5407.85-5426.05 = 1.03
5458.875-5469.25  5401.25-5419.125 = 1.11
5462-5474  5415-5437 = 1.06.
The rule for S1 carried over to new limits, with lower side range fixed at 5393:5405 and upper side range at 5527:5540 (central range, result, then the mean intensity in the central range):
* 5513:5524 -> 0.3 Ang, 11.3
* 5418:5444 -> 0.2 Ang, 11.2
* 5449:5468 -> -0.7 Ang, 11.8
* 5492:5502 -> 0.0 Ang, 11.5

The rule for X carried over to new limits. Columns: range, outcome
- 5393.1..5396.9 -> 11.6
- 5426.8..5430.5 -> 10.9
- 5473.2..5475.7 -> 11.7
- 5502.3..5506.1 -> 11.6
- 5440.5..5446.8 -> 12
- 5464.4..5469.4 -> 11.9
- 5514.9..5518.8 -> 11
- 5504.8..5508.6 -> 11.3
